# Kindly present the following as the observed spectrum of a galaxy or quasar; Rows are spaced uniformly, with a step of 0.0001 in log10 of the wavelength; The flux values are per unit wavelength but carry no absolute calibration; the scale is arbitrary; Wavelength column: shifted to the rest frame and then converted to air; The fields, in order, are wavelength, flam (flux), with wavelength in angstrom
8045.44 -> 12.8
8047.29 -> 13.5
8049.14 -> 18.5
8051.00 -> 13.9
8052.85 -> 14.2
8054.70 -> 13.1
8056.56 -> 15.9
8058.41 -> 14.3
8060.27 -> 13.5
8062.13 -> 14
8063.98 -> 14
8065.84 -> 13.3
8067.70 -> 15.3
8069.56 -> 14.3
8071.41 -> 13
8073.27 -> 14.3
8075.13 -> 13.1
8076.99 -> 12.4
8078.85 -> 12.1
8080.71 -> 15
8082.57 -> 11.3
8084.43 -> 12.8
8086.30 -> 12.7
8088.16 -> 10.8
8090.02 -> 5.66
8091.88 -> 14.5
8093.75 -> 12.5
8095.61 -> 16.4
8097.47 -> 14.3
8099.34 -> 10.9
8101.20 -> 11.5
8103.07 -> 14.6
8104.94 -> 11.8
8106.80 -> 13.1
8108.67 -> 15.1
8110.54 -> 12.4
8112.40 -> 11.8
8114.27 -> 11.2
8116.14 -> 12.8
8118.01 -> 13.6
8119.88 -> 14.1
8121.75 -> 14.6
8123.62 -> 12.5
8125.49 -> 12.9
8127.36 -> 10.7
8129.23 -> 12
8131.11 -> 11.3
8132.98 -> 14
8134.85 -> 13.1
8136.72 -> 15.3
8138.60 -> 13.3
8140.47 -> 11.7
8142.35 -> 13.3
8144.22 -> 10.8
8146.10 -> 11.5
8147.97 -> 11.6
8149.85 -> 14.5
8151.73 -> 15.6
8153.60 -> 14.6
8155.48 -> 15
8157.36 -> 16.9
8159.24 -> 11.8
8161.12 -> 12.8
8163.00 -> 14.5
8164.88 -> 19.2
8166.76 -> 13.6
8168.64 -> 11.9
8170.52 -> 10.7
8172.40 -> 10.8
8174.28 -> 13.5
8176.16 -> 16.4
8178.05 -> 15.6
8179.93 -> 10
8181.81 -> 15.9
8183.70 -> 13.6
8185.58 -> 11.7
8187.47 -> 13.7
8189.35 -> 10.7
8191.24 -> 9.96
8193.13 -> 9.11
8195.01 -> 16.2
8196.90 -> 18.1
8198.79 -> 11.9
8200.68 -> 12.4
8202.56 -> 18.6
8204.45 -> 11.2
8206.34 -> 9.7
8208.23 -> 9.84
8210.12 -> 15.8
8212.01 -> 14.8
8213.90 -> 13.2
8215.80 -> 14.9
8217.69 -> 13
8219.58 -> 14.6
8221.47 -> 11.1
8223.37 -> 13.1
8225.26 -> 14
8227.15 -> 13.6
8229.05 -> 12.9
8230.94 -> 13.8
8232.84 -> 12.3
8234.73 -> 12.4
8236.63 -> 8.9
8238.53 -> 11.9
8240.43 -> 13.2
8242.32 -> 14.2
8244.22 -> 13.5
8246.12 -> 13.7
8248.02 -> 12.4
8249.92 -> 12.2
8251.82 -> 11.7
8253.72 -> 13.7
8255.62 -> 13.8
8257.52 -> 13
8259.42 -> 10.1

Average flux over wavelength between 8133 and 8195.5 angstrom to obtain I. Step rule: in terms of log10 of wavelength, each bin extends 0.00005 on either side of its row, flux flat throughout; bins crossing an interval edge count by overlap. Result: 13.3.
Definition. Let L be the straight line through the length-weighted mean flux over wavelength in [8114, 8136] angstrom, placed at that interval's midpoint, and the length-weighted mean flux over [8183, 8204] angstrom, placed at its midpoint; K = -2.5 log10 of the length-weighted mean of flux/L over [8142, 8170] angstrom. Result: -0.07 mag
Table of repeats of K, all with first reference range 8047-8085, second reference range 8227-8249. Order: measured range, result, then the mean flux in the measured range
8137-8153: 0.035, 12.9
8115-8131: 0.060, 12.8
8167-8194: 0.057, 12.4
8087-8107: 0.112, 12.4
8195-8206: -0.109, 14.3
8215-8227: -0.052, 13.5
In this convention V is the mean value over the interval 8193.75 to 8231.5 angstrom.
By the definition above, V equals 13.6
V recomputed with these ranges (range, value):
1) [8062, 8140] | 12.9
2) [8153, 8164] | 14.3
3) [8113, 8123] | 13.2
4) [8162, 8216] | 13.3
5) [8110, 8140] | 12.8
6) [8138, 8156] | 13.1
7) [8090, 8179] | 13.3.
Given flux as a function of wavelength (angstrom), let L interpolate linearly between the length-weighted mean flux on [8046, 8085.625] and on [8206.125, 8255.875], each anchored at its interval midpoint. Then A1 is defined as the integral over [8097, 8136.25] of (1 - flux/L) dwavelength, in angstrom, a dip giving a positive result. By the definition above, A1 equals 2.3 angstrom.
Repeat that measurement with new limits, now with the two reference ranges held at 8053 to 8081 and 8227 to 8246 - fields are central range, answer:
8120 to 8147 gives 1.38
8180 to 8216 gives -0.51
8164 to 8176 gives -0.30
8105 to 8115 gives 0.64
